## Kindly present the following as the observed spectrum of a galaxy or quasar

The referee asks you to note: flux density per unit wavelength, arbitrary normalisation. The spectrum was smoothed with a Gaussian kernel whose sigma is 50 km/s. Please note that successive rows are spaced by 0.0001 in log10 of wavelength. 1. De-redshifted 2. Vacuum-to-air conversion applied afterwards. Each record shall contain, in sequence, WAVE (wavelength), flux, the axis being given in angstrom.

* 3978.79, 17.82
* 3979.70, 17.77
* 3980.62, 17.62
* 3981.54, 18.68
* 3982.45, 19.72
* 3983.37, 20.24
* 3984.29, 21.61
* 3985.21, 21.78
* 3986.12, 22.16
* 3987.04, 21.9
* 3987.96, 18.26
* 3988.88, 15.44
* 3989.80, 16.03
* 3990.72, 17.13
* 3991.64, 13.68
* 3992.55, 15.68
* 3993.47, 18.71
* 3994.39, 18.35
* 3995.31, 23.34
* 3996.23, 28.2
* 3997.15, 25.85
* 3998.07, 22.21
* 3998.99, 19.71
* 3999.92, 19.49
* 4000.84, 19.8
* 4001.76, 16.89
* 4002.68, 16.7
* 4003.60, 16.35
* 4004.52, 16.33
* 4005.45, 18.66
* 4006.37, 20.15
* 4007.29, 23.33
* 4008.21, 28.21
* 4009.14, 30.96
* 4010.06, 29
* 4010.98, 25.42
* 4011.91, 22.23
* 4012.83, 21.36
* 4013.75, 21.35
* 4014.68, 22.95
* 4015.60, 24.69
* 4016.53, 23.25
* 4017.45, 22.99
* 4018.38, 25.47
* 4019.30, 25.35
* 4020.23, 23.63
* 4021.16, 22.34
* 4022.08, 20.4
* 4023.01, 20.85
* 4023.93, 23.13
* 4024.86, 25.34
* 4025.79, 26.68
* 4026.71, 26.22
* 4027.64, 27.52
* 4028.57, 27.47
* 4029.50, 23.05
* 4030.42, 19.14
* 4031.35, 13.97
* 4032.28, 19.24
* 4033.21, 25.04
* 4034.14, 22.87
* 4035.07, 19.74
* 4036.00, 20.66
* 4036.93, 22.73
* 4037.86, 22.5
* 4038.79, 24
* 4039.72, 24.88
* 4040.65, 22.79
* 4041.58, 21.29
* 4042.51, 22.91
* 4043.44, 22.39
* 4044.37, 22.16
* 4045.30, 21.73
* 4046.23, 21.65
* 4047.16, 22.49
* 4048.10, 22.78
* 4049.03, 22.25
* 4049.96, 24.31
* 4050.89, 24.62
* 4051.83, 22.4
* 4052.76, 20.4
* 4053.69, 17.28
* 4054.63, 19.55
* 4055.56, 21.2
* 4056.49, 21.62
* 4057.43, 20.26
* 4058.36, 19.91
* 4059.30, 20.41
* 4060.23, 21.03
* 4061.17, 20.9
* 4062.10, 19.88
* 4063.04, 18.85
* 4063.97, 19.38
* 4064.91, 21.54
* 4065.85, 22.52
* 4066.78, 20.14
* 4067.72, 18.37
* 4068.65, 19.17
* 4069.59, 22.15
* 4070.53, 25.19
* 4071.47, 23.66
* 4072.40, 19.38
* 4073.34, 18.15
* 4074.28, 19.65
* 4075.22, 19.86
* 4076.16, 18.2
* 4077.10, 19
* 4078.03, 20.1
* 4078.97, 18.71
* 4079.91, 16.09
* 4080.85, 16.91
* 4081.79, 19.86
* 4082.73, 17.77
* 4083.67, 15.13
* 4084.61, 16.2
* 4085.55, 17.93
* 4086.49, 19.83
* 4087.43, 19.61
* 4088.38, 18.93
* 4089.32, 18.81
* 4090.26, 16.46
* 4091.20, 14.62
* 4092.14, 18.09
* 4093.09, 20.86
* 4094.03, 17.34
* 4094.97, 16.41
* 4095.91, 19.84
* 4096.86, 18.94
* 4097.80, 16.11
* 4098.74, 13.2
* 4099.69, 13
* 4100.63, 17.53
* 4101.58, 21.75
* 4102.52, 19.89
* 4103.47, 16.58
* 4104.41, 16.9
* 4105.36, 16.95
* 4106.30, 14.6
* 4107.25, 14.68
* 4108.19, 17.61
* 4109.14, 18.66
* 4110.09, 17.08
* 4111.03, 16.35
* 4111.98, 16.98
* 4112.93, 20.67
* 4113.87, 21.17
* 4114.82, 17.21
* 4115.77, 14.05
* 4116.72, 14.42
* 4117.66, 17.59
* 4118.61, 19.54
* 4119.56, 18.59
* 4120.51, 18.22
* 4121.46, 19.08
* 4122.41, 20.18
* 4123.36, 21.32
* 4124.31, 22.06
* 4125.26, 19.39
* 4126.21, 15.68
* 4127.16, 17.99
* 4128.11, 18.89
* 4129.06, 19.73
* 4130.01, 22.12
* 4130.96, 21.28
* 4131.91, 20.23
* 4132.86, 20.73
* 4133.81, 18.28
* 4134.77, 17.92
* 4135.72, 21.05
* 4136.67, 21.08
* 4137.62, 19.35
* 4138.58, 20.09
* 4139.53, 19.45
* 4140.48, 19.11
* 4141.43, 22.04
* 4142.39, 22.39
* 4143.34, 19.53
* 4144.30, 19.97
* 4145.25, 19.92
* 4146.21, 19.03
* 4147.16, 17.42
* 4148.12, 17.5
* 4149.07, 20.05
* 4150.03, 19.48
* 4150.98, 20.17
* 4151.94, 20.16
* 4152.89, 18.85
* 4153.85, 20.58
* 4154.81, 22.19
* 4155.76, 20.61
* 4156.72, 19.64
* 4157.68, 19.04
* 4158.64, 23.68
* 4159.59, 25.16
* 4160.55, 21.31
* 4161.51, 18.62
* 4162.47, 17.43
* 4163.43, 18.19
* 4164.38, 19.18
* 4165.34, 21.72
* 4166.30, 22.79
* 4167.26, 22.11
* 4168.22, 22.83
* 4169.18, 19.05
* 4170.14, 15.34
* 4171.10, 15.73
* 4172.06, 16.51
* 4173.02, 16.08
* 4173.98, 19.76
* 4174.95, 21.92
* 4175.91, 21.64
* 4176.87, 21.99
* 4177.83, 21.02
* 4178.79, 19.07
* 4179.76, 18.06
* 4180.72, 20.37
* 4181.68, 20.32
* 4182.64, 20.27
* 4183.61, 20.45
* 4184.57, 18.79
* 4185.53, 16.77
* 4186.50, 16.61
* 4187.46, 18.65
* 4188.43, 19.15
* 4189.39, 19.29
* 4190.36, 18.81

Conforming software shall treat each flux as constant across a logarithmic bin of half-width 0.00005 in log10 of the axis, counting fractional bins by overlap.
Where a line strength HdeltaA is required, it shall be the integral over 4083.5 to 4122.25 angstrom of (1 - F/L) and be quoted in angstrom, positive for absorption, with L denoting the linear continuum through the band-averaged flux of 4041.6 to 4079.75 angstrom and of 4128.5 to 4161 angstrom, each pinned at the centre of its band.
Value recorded 5.7 angstrom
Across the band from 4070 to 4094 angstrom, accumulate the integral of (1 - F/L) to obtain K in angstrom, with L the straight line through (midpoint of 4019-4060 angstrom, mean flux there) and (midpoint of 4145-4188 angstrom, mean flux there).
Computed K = 3.0 angstrom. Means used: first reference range 22.3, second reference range 19.7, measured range 18.7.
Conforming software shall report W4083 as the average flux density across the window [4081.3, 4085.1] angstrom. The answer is 17.2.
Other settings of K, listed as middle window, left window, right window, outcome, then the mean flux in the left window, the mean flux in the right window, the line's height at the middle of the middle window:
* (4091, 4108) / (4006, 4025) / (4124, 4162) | 3.38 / 23.9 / 20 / 21.4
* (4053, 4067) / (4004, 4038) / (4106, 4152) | 0.84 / 23.1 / 19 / 21.6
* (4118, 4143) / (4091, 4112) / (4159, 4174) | -2.20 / 17.2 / 19.5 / 18.2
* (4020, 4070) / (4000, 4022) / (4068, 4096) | -2.78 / 22.4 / 18.8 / 20.7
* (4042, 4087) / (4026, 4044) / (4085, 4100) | -0.69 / 22.6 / 17.5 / 20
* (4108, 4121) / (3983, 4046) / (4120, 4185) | 1.71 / 21.9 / 19.9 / 20.4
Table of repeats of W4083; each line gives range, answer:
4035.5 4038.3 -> 21.9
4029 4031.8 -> 18.9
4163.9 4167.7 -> 21.5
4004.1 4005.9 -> 17.4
